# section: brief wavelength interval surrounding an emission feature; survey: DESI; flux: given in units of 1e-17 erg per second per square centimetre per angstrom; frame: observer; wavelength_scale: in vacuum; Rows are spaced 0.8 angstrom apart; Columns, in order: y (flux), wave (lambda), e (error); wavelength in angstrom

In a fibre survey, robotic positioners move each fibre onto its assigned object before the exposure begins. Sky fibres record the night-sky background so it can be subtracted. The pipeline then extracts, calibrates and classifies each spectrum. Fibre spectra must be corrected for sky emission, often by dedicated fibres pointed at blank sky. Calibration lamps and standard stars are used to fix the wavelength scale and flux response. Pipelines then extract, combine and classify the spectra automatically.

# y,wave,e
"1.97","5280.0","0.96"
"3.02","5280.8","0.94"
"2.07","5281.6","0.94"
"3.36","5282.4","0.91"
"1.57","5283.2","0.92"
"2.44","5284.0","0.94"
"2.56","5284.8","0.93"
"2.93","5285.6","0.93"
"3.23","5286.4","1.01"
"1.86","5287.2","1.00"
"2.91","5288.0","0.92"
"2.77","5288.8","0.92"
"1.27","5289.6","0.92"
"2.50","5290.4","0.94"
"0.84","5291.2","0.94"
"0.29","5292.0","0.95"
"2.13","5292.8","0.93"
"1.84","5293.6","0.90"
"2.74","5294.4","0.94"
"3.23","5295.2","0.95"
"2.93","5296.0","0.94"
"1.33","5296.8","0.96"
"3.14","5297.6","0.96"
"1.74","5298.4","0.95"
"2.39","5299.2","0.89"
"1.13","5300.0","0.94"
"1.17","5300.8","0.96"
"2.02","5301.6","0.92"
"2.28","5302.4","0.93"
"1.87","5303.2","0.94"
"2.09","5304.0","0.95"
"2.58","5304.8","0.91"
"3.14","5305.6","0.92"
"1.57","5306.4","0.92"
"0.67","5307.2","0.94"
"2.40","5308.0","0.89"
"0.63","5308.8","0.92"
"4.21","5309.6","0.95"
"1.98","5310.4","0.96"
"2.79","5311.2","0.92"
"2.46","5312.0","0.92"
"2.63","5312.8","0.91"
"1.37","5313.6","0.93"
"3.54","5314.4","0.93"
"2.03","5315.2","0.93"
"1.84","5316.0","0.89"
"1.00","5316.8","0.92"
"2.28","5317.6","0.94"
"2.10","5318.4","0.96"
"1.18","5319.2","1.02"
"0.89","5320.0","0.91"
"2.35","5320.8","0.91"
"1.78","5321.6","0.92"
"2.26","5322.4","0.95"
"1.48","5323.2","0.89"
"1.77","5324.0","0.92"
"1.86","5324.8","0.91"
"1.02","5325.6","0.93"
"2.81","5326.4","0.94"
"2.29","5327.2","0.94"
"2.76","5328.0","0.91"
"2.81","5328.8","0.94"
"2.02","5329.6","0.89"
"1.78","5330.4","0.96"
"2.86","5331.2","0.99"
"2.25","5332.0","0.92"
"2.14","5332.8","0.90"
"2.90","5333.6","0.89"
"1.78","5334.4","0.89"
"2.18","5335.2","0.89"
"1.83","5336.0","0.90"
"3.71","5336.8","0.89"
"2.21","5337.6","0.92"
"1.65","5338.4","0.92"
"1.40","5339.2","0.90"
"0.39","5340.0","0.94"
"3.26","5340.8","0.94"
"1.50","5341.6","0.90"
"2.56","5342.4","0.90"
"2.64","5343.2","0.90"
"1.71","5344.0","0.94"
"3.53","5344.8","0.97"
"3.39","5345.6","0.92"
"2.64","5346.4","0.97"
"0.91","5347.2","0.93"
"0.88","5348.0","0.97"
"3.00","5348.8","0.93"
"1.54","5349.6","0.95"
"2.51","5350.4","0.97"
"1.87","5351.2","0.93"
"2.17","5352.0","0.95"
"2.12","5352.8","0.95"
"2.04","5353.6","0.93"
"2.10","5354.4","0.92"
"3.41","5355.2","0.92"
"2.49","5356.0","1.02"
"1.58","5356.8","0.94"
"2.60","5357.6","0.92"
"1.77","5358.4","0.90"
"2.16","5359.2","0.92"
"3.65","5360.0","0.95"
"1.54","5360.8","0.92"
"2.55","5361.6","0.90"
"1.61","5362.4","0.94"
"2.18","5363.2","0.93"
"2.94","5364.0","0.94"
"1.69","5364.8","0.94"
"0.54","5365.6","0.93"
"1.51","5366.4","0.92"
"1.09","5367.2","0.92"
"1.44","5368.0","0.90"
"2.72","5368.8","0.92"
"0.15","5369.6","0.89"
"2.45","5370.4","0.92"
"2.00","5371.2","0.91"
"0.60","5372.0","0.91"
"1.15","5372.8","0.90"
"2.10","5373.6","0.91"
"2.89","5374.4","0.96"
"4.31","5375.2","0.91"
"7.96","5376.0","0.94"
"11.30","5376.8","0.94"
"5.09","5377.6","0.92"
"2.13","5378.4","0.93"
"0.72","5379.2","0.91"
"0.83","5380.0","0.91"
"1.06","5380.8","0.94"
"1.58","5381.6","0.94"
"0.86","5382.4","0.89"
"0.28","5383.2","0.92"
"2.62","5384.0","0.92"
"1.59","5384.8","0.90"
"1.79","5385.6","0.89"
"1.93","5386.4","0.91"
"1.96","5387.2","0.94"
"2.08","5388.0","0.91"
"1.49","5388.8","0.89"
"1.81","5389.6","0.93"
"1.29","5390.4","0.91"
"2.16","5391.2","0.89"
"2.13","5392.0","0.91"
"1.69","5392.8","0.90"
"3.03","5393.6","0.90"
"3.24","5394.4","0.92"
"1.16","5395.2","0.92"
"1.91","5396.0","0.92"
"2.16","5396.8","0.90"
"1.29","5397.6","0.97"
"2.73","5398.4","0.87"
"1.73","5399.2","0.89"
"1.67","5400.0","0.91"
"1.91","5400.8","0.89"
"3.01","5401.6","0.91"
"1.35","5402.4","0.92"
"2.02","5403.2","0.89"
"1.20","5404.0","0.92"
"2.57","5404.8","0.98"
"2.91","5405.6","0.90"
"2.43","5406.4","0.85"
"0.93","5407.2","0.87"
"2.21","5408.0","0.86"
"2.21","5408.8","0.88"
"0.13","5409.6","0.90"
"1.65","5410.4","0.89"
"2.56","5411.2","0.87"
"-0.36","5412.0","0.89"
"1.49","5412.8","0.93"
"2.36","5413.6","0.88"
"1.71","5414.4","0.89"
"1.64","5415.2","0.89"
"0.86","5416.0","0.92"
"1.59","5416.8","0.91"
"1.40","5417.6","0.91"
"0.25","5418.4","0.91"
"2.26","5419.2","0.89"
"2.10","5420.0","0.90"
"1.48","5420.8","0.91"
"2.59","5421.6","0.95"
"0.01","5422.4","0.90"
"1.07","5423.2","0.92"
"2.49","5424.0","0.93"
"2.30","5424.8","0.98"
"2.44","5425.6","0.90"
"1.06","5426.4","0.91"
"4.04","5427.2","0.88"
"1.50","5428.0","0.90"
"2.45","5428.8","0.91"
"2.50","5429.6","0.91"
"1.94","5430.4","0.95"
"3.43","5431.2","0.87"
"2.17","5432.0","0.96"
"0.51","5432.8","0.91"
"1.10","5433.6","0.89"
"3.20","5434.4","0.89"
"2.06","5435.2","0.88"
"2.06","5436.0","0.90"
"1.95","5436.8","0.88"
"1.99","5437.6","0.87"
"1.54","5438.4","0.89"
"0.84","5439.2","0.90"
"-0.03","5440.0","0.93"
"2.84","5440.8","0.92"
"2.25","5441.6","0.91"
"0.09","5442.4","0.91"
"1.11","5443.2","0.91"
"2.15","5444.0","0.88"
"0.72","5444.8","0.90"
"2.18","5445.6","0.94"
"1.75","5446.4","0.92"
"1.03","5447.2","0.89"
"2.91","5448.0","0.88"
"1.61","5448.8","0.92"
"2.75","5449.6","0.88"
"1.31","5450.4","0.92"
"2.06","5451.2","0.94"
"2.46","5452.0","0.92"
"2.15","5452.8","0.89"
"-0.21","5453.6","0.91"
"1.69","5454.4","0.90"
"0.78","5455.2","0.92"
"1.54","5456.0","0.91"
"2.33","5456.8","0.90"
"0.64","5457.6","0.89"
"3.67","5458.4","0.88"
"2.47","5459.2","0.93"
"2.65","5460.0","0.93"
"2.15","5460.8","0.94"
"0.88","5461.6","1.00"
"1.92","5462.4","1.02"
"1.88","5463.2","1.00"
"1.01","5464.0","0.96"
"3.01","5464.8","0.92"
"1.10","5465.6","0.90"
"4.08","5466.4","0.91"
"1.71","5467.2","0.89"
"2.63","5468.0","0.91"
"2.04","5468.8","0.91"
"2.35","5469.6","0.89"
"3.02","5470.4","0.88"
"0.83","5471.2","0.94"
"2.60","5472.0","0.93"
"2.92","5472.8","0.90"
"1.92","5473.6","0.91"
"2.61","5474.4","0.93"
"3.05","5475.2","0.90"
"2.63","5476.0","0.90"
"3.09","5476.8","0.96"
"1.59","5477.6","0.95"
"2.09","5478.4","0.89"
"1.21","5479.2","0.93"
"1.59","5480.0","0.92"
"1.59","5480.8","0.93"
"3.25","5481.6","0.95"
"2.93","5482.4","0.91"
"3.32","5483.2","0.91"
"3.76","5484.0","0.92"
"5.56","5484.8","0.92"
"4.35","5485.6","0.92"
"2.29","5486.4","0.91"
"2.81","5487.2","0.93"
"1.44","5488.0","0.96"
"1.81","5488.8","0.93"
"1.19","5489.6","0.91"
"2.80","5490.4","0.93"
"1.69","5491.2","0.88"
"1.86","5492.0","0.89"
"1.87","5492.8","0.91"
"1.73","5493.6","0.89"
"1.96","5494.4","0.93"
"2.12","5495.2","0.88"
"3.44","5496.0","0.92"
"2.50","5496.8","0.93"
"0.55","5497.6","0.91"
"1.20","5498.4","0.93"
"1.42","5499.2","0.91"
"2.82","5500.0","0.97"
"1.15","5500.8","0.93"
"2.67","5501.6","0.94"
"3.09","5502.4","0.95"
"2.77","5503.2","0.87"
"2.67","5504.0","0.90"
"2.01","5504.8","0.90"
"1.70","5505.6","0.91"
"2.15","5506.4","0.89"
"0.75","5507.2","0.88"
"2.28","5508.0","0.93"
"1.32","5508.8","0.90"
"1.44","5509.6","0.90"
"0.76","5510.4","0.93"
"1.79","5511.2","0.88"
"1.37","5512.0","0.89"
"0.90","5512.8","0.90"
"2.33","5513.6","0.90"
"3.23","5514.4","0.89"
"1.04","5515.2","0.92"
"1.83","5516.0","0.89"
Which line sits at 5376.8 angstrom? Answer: H-beta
